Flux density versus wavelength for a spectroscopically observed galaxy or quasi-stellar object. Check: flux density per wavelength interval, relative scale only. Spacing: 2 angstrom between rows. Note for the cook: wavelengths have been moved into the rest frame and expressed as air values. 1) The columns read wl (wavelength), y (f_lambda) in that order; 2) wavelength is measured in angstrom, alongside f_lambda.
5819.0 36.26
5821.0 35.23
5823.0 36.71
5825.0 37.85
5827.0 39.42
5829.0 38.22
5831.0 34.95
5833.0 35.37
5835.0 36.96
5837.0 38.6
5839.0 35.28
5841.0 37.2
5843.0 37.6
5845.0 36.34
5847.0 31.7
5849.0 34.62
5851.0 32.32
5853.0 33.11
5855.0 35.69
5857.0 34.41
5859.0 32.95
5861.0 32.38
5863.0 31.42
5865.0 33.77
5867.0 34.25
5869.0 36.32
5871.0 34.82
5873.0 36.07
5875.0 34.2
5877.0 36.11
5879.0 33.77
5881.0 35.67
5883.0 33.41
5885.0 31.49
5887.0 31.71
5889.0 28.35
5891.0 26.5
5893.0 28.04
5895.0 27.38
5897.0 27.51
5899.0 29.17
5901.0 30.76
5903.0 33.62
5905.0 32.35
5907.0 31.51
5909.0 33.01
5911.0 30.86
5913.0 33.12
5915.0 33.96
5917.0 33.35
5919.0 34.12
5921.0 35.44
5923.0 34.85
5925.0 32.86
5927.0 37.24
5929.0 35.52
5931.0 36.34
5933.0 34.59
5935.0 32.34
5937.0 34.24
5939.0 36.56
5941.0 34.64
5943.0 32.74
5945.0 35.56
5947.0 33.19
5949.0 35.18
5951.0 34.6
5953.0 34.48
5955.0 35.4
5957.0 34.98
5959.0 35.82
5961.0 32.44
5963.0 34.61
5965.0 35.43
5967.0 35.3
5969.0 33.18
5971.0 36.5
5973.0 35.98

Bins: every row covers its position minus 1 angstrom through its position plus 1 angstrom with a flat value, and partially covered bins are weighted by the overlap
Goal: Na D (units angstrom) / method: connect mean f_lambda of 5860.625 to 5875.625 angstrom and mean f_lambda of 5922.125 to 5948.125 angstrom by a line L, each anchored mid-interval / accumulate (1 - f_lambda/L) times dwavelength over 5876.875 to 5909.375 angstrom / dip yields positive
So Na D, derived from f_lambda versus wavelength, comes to 3.2 angstrom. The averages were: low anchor 34.2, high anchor 34.7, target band 31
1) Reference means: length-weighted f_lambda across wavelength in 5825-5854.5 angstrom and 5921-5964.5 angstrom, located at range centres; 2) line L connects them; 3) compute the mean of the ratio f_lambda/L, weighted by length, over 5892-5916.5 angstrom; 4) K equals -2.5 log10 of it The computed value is 0.14 mag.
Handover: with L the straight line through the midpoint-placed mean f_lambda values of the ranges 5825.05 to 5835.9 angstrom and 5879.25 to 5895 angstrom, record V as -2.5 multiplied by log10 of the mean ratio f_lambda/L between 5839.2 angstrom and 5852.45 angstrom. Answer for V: 0.013 mag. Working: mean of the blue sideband 37.1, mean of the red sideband 30.7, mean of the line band 34.9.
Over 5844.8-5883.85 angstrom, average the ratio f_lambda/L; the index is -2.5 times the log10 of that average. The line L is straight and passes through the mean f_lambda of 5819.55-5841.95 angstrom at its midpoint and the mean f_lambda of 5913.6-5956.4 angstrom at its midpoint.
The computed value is 0.06 mag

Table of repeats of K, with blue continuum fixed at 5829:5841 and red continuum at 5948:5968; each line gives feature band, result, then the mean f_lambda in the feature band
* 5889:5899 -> 0.277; 27.6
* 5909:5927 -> 0.051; 33.7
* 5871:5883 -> 0.028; 35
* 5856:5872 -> 0.071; 33.8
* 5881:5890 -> 0.131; 31.7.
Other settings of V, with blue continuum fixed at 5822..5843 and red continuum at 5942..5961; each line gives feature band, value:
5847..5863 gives 0.10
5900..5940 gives 0.04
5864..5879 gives 0.04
